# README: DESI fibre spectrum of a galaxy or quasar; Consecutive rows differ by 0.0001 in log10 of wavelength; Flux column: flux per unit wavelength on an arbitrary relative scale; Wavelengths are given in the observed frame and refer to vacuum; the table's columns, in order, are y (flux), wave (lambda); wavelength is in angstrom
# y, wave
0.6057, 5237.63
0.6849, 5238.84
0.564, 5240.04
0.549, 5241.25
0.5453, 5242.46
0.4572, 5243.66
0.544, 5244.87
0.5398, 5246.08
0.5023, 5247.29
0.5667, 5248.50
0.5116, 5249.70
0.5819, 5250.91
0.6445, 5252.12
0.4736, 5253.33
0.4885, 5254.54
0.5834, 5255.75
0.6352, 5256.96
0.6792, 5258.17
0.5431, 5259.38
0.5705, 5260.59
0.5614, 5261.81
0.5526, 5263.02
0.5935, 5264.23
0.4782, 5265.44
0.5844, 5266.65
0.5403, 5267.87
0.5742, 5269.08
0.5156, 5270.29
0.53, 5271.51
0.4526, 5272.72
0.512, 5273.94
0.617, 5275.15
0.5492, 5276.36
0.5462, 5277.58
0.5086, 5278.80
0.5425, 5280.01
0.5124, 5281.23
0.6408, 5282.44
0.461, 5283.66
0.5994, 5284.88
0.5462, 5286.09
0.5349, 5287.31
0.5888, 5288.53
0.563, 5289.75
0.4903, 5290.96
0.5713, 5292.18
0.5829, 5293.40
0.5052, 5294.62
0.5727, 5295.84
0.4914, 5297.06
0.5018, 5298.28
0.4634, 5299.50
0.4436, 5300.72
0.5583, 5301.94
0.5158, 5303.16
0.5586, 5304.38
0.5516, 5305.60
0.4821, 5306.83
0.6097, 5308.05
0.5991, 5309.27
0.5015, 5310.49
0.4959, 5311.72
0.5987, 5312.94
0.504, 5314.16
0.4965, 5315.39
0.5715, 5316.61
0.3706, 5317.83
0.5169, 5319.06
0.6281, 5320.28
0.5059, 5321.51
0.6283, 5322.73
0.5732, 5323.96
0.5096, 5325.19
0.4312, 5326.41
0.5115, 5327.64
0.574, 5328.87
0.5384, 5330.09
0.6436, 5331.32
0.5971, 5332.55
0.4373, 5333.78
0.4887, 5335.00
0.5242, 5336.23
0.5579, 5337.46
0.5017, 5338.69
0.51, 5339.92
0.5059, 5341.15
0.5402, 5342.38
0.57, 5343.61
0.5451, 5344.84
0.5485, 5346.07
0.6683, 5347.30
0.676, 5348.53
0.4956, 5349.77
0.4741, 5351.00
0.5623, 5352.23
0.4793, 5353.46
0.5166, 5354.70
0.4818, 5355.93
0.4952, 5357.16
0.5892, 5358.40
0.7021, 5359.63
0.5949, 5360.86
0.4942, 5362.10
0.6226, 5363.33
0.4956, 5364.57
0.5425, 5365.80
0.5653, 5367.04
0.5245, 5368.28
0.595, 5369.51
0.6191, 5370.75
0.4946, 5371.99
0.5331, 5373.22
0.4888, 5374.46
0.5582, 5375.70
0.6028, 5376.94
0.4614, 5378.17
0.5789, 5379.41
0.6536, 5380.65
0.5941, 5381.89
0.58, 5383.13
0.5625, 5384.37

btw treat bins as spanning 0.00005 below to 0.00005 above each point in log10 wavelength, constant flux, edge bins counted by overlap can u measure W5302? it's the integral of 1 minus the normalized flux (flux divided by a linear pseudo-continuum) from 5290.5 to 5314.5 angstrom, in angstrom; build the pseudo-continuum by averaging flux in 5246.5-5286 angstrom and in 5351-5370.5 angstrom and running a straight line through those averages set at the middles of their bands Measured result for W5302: 0.89 angstrom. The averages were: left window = 0.552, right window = 0.55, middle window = 0.53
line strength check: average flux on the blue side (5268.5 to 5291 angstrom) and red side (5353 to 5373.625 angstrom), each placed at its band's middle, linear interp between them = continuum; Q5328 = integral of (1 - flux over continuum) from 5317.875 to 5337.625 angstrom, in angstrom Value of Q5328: 0.4 angstrom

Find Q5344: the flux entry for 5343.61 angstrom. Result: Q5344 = 0.57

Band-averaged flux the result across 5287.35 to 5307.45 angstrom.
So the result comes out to 0.528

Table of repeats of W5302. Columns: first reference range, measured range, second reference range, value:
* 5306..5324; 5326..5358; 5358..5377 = 0.9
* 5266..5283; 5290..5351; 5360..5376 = 1.3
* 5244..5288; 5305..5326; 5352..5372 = 0.6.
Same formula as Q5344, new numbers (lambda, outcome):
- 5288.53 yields 0.5888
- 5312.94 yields 0.5987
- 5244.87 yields 0.544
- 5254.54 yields 0.4885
